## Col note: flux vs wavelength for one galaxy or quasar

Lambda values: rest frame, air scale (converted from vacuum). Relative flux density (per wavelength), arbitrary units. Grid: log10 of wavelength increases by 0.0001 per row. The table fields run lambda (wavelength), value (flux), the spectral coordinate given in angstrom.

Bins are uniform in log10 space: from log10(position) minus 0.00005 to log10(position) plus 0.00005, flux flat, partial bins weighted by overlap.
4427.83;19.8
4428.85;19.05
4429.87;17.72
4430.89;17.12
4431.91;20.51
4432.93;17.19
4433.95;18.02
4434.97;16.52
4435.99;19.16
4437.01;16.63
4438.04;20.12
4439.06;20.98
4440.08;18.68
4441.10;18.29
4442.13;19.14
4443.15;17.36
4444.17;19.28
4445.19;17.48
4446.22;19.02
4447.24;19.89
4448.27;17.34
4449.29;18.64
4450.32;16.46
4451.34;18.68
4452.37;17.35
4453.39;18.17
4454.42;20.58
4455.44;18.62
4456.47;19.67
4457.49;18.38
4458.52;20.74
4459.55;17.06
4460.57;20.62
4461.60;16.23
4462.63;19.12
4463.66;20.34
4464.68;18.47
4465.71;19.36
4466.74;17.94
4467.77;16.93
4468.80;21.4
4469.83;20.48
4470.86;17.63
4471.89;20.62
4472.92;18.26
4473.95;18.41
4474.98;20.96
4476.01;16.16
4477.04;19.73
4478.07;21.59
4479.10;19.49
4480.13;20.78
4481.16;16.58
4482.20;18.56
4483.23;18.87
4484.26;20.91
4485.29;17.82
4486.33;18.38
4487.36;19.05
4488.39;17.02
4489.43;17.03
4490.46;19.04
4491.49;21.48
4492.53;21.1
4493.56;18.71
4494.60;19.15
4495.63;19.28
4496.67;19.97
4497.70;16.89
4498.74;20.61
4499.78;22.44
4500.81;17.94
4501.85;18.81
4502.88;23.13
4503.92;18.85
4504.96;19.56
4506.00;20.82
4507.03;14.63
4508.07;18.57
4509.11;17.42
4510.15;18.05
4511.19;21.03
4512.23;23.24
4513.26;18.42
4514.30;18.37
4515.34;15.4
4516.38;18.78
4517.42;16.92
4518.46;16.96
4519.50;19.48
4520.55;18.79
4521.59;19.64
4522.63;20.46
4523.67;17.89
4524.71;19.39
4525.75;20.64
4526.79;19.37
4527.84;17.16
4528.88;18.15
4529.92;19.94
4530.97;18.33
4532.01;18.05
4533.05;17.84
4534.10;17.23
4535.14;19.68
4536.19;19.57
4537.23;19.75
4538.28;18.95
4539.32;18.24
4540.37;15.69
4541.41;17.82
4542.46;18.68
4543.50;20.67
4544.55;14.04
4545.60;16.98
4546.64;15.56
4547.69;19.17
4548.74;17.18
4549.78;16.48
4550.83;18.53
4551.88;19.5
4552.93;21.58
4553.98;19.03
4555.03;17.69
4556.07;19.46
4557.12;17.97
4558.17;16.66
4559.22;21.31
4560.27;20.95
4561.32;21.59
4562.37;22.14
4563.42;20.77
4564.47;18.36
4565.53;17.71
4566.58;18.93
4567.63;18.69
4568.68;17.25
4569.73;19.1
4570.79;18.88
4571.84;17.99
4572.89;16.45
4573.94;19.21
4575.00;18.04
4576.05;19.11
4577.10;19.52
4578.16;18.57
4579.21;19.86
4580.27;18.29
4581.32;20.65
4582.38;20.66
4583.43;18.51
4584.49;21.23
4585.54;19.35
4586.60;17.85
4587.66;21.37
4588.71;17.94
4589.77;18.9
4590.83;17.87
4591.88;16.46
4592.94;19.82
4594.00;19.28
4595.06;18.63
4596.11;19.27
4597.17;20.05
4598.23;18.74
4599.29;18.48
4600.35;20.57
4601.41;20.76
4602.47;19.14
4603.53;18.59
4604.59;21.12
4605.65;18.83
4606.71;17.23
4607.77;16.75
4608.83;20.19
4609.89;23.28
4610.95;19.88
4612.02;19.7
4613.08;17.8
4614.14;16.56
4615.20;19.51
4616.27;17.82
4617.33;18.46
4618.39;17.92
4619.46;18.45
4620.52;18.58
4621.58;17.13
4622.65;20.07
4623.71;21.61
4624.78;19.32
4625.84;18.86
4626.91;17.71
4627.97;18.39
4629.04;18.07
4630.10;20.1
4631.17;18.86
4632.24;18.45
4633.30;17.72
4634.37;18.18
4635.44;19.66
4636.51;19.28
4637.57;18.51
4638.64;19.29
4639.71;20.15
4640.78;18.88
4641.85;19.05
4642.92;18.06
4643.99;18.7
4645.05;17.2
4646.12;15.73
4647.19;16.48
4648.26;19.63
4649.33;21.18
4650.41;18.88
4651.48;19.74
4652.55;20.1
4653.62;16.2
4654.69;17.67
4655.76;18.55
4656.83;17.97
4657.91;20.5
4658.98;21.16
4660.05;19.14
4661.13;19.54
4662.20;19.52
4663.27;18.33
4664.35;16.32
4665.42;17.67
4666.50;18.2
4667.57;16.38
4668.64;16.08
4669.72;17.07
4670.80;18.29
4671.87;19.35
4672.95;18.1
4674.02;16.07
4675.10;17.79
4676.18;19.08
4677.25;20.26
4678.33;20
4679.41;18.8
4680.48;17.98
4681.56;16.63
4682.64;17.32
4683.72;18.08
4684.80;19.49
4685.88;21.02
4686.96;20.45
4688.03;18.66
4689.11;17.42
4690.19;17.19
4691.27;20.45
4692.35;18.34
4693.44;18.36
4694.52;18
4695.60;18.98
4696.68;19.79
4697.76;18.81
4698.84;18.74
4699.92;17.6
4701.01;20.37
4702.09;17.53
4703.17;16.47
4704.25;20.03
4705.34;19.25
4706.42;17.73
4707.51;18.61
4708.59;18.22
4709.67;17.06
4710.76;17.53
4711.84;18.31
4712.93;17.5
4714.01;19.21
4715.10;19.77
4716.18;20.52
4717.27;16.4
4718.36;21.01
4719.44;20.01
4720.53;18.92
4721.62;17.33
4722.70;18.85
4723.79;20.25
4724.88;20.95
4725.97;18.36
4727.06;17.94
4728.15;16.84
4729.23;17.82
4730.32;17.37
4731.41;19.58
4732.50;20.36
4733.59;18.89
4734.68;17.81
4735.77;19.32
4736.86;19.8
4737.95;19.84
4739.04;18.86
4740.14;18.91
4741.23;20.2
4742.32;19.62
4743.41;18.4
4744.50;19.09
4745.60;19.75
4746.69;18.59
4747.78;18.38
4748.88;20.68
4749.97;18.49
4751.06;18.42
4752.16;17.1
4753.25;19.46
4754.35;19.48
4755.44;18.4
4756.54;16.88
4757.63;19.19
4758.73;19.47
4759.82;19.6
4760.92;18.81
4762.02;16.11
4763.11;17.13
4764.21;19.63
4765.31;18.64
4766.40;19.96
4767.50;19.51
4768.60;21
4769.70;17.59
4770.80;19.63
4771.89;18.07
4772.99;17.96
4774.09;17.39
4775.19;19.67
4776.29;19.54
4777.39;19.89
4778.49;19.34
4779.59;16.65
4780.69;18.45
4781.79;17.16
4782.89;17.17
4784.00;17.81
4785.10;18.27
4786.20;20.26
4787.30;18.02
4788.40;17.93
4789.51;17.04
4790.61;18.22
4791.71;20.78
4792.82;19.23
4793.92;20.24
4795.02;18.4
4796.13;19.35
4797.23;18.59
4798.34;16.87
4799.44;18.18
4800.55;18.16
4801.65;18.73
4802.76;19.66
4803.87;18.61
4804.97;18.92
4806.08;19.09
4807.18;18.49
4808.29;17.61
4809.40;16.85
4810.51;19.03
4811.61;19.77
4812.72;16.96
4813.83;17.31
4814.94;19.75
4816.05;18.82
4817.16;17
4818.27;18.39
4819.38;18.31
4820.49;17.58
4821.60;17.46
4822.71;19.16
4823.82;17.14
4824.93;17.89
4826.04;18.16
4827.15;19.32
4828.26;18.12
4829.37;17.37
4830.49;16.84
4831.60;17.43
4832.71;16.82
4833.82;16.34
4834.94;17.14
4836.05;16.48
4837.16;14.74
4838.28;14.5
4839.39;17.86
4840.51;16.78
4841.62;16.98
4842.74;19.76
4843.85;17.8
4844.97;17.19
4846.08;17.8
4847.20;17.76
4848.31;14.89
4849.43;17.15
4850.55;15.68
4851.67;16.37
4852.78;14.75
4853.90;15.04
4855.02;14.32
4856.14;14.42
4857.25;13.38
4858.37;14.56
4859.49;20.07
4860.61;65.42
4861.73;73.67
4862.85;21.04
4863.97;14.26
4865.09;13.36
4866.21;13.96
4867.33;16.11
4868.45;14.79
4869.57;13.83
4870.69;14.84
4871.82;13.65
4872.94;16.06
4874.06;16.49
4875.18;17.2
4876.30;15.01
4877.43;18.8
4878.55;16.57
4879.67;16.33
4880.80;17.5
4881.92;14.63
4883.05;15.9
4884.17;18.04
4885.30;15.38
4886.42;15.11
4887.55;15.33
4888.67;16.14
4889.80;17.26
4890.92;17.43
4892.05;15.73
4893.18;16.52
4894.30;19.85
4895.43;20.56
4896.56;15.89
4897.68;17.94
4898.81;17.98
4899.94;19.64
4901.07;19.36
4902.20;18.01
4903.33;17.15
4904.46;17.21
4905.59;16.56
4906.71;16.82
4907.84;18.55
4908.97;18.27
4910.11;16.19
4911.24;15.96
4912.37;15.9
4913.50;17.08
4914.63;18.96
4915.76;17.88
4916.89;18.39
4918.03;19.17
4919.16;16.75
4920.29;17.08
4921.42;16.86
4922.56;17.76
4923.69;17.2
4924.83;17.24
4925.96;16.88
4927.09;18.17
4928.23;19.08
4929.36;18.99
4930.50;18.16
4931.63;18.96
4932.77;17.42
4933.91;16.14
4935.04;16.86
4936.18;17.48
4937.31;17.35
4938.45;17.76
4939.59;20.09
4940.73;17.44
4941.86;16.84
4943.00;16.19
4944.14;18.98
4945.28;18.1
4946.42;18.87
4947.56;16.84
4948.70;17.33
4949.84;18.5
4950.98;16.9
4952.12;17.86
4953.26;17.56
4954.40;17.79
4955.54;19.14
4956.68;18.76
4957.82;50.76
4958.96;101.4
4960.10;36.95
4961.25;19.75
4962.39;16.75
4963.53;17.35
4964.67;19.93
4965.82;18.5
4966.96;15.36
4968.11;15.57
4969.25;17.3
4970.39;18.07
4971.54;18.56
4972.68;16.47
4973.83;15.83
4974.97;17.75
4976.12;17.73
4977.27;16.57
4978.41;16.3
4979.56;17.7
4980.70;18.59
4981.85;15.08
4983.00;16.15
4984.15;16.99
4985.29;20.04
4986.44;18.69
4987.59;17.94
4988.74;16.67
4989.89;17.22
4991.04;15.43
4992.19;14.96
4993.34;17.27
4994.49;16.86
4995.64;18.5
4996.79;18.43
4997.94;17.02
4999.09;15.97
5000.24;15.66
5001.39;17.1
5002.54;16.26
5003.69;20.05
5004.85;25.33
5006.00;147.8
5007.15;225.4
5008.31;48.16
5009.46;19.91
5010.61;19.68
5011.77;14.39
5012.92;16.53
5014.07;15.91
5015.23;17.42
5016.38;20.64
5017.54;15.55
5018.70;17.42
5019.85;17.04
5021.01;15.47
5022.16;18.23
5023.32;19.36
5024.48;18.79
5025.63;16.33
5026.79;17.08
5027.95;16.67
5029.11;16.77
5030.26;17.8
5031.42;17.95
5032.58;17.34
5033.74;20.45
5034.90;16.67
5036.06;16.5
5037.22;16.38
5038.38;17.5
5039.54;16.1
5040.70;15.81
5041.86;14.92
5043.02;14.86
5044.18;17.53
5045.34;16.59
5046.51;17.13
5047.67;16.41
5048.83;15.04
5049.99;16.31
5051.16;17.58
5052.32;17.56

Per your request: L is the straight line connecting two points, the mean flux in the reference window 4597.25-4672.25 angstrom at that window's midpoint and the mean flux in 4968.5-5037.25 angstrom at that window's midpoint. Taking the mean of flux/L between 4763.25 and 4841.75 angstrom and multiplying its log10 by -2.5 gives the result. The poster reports 0.15 mag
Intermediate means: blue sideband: 18.7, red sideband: 23.6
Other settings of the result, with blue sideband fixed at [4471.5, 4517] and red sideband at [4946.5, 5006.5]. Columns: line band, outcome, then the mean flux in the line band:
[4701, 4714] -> 0.14 mag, 18.2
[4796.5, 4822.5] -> 0.17 mag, 18.3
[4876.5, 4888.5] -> 0.32 mag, 16.3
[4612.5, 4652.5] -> 0.08 mag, 18.7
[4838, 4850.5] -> 0.25 mag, 17.1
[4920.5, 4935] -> 0.24 mag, 17.7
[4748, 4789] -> 0.13 mag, 18.6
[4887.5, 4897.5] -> 0.25 mag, 17.3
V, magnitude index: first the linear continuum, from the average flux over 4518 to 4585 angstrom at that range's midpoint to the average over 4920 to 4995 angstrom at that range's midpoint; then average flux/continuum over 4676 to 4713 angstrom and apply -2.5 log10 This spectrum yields 0.03 mag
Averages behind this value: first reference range 18.8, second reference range 19.6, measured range 18.6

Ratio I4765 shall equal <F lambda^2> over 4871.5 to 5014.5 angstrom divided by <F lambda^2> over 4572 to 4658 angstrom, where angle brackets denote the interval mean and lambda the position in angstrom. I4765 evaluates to 1.31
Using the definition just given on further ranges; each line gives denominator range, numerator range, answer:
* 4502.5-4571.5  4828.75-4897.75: 1.11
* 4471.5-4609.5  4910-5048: 1.38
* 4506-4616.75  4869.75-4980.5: 1.16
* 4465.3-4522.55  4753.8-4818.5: 1.10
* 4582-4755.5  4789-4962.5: 1.10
